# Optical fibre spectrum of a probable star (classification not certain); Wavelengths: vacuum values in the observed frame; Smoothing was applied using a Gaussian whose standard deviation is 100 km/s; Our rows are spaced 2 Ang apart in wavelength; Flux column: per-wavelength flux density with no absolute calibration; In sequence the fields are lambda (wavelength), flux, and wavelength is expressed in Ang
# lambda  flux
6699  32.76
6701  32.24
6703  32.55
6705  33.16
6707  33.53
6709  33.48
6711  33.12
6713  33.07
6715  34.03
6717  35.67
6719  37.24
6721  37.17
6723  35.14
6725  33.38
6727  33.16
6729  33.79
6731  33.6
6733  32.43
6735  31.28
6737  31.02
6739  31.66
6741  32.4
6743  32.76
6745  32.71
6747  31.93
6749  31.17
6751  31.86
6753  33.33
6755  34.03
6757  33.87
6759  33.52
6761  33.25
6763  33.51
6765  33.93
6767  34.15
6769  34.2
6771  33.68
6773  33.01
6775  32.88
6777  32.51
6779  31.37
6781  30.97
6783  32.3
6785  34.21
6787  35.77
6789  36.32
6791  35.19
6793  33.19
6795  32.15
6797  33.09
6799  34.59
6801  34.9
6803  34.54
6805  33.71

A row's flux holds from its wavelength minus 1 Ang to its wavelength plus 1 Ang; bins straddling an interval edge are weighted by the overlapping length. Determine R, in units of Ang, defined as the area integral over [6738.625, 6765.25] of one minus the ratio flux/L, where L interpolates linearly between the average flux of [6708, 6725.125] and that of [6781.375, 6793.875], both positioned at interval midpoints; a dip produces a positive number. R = 1.3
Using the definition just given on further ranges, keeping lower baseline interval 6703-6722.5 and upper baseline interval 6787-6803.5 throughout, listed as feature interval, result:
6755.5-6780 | 0.7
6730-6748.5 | 1.2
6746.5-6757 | 0.5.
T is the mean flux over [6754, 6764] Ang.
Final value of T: 33.6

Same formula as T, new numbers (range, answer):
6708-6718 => 33.9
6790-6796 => 33.5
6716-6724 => 36.3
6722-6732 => 33.8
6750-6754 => 32.6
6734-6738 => 31.1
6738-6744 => 32.3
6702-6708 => 33.1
